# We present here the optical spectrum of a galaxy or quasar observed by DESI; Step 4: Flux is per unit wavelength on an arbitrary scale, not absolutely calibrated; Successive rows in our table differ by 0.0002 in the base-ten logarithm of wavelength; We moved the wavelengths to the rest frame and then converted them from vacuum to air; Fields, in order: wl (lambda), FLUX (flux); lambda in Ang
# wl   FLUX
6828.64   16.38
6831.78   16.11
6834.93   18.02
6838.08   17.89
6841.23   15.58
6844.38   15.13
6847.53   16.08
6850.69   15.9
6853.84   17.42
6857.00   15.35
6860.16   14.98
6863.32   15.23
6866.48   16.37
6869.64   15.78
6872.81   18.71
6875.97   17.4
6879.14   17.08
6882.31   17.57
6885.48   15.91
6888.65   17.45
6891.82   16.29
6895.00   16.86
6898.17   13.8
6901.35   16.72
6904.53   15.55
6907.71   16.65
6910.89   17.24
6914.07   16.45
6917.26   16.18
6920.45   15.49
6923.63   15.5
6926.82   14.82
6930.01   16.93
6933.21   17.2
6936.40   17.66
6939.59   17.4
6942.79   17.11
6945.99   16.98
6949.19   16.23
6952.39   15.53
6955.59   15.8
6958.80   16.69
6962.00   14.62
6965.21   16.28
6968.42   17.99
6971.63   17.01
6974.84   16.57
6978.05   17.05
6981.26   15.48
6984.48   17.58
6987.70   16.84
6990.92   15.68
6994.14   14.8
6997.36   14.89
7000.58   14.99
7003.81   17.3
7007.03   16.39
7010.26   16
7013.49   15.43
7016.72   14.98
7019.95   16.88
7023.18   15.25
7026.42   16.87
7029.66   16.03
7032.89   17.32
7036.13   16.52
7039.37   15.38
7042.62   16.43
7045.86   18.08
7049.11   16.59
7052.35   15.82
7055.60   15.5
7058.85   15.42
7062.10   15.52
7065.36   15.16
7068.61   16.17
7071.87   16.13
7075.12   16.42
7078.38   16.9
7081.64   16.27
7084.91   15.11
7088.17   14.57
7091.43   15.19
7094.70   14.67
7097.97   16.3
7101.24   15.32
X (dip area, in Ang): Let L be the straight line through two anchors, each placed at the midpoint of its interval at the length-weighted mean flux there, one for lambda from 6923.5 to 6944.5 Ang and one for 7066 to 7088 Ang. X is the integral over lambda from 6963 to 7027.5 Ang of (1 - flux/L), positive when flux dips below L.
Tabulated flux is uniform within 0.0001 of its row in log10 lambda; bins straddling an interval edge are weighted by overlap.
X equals 0.9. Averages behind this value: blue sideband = 16.7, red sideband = 16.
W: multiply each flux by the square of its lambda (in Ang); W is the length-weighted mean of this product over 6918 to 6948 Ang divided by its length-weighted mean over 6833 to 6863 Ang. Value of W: 1.05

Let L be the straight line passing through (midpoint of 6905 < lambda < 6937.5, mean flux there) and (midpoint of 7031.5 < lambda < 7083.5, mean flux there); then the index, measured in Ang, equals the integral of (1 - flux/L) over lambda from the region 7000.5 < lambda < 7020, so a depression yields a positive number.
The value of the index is 0.3 Ang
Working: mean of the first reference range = 16.4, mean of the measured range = 16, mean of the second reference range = 16.2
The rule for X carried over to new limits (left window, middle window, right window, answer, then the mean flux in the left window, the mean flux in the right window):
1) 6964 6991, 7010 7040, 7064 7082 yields 0.7 Ang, 16.8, 16.2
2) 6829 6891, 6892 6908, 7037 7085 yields 0.5 Ang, 16.5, 16.1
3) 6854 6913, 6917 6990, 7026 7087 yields -0.7 Ang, 16.4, 16.2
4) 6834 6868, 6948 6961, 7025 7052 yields 0.3 Ang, 16.1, 16.6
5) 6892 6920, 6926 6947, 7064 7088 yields -1.1 Ang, 16.2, 15.9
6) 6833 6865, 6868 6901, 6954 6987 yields -0.9 Ang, 16.2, 16.5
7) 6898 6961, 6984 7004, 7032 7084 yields 0.5 Ang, 16.3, 16.2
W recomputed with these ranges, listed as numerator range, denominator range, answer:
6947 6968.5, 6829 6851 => 1.01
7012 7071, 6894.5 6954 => 1.02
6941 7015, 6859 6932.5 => 1.02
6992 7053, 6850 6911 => 1.02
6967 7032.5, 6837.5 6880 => 1.04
